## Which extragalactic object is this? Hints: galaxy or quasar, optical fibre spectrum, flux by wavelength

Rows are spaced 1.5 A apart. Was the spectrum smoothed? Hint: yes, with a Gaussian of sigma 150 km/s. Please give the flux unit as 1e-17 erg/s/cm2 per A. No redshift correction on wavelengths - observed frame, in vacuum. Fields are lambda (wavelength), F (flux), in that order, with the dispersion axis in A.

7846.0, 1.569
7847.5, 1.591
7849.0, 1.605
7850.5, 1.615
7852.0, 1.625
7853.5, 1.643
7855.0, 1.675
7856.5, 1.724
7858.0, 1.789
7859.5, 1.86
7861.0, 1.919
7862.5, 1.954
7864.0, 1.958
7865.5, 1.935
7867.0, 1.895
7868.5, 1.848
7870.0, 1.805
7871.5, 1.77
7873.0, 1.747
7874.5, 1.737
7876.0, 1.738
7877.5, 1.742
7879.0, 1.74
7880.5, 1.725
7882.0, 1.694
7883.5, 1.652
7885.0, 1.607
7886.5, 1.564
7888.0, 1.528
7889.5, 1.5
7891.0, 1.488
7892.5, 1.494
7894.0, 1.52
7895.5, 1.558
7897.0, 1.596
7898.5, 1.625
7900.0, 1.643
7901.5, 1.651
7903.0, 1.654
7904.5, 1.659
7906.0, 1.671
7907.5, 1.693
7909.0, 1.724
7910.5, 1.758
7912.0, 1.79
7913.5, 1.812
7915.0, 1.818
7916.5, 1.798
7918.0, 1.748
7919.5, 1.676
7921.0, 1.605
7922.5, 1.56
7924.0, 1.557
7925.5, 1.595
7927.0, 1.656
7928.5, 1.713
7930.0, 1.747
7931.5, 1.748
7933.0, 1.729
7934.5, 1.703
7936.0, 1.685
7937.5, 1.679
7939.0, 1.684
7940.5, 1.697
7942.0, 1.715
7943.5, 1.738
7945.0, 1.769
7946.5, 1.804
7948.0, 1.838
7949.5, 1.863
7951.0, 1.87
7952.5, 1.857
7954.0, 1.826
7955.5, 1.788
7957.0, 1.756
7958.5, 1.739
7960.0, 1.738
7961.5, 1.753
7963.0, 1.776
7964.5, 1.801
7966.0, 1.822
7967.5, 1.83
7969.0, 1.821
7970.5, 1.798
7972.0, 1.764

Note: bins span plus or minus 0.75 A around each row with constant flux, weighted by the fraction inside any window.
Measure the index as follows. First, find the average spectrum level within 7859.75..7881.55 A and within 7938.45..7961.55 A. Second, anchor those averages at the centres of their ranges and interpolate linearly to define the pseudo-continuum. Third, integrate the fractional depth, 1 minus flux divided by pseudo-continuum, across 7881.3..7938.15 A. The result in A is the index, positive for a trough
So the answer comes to 4.6 A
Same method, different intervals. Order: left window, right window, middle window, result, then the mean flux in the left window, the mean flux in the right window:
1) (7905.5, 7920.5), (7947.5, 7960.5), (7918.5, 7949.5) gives 1.4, 1.75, 1.81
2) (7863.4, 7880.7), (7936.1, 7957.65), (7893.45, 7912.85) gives 1.4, 1.8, 1.77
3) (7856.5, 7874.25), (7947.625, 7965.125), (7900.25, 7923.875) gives 1.6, 1.85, 1.8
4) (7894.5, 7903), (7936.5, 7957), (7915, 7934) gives 0.2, 1.62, 1.78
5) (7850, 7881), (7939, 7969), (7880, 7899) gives 2.2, 1.78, 1.79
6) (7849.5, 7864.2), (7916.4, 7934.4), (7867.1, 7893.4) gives 0.9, 1.77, 1.67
